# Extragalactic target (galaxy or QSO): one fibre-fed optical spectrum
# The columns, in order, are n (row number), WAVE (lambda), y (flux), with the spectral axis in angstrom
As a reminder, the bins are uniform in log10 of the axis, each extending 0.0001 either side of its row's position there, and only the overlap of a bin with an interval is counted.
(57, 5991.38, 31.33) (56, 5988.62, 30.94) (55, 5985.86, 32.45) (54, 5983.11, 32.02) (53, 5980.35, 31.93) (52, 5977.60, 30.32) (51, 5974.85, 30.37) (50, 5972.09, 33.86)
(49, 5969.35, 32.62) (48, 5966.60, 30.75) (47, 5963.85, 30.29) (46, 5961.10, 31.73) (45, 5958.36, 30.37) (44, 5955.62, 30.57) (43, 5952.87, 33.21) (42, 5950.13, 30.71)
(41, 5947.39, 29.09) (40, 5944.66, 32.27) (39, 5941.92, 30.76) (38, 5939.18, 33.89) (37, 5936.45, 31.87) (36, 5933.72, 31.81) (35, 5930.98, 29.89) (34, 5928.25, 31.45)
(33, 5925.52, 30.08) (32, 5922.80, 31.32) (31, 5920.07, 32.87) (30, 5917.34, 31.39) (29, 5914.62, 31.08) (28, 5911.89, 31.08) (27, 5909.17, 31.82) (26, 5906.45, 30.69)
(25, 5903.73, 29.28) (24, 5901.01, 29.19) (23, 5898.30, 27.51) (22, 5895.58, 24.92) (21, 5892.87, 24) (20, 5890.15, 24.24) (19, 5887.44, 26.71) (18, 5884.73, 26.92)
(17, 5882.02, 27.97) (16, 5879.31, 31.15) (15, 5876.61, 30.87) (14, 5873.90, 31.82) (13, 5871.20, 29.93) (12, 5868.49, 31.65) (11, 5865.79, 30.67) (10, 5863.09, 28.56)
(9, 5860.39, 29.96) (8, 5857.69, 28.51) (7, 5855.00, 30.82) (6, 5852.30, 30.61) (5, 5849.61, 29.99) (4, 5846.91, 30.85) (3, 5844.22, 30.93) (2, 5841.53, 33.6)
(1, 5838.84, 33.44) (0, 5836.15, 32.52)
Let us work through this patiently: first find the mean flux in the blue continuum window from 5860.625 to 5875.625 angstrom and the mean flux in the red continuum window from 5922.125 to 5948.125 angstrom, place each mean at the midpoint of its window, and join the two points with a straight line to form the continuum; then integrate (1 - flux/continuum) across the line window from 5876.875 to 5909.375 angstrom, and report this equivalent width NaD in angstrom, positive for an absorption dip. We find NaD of 3.1 angstrom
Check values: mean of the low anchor 30.5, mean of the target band 27.8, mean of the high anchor 31.3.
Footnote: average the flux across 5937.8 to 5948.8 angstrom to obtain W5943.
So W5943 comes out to 31.5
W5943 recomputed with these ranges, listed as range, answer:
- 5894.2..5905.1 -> 27.7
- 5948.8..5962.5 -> 31.3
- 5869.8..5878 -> 30.9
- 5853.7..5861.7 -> 29.8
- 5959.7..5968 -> 30.9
